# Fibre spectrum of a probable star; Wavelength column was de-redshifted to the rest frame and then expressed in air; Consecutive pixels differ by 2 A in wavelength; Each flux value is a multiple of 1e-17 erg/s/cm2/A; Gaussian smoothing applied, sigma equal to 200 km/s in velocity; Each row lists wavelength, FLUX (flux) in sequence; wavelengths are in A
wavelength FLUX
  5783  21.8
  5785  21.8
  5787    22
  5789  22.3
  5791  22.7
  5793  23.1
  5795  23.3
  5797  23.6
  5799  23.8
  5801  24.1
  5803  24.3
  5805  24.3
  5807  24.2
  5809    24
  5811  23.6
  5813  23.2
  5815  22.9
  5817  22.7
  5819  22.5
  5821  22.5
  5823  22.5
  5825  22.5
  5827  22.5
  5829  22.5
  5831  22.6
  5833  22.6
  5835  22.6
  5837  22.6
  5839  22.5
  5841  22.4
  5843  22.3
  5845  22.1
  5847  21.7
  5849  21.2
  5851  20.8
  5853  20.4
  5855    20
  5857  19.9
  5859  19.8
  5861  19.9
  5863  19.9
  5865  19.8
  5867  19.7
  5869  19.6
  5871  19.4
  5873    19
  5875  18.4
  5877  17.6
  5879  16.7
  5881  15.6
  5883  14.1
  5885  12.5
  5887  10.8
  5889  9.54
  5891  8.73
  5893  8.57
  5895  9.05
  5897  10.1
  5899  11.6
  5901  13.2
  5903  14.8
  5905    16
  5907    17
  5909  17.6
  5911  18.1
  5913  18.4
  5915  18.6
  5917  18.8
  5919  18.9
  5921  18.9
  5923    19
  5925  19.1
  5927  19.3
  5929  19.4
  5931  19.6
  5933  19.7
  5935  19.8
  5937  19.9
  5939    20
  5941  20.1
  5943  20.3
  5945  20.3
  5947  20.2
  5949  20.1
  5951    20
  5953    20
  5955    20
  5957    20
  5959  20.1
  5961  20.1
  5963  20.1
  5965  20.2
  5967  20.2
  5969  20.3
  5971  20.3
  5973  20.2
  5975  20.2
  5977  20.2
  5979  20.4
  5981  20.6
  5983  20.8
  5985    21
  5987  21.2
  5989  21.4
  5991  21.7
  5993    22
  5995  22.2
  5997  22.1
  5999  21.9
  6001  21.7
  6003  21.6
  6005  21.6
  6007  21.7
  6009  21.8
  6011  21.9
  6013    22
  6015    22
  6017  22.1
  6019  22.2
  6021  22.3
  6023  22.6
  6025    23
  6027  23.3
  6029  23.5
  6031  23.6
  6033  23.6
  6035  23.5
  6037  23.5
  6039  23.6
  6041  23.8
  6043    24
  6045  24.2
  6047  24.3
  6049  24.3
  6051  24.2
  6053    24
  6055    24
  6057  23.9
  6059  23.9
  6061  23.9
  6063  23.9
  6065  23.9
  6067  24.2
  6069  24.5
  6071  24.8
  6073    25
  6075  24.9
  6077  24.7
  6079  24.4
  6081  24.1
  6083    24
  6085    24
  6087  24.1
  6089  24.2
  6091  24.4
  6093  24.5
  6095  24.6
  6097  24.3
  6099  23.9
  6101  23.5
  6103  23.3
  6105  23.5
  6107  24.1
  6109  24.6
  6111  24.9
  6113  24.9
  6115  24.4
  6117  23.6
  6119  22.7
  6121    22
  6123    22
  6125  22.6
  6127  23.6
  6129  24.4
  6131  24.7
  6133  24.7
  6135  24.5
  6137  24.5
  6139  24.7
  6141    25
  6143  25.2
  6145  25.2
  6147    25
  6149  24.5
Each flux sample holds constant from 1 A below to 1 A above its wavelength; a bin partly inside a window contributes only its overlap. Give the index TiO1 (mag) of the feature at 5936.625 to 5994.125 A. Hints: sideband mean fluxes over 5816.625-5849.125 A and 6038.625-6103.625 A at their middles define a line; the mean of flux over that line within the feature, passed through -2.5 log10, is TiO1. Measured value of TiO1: 0.15 mag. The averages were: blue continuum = 22.4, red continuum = 24.2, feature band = 20.4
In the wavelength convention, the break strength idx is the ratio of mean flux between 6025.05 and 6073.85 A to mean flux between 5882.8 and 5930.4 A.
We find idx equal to 1.58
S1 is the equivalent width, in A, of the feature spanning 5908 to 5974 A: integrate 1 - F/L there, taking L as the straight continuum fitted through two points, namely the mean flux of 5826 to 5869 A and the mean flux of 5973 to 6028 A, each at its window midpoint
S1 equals 5.8 A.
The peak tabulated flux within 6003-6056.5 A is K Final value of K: 24.3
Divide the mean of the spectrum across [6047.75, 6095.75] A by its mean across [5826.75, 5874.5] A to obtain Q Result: 1.2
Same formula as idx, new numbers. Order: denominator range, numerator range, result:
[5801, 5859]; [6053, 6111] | 1.08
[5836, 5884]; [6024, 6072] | 1.21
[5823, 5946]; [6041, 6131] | 1.31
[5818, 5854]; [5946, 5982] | 0.91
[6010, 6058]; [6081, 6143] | 1.03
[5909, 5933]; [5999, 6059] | 1.22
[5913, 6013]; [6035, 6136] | 1.18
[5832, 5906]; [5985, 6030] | 1.26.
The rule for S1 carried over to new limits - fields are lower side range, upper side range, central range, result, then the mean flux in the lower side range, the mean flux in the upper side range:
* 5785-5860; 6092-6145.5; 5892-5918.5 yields 9.36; 22.5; 24.1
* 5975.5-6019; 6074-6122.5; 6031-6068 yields -1.77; 21.5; 24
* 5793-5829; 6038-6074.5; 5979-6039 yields 4.59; 23.3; 24.1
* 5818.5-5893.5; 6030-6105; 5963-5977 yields 1.04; 19.2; 24.1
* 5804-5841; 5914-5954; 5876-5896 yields 8.31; 22.9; 19.6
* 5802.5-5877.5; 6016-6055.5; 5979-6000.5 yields 1.49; 21.6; 23.5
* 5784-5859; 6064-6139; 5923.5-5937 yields 2.12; 22.5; 24.1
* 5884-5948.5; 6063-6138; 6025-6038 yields -1.35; 16.5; 24.1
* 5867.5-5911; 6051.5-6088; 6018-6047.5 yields -1.54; 14.4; 24.2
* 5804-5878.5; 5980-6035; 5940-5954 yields 1.10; 21.5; 22.1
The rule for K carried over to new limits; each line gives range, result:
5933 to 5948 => 20.3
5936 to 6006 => 22.2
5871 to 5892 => 19.4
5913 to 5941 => 20.1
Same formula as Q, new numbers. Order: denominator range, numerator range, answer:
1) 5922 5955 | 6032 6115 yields 1.22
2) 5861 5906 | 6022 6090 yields 1.61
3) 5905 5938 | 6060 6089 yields 1.29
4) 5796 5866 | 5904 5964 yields 0.87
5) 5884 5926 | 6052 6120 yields 1.64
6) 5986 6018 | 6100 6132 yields 1.09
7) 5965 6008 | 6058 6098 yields 1.15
